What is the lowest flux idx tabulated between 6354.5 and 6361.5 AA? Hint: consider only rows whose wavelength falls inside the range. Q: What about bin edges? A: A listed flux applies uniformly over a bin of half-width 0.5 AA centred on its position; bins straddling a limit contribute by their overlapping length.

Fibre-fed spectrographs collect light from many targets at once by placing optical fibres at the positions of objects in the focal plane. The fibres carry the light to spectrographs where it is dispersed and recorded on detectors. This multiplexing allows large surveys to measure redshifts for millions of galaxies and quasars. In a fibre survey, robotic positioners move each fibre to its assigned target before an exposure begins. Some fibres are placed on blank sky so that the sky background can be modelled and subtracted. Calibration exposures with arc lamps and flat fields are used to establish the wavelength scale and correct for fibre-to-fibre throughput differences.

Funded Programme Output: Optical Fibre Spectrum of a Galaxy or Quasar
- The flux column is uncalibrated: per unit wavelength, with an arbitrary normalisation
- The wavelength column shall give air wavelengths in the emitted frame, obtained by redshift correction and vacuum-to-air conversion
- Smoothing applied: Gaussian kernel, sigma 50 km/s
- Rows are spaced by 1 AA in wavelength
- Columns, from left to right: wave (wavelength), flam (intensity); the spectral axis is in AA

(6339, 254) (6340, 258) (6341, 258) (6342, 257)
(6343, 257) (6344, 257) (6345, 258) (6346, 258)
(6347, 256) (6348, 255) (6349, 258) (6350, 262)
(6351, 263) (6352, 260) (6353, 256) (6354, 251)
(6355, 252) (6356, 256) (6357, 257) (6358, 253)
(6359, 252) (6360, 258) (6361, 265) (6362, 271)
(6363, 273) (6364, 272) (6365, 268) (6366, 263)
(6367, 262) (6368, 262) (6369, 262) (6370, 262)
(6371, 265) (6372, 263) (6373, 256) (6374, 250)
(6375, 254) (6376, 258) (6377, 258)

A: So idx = 252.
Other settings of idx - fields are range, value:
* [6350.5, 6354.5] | 251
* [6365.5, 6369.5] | 262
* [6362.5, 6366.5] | 263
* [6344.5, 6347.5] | 256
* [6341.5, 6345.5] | 257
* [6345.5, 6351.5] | 255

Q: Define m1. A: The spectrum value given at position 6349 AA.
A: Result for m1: 258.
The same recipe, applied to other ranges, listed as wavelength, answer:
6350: 262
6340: 258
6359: 252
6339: 254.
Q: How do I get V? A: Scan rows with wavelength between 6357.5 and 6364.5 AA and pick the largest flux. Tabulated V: 273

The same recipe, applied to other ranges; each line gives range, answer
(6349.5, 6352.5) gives 263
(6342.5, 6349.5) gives 258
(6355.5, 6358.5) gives 257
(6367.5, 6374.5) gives 265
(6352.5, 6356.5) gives 256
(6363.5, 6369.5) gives 272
